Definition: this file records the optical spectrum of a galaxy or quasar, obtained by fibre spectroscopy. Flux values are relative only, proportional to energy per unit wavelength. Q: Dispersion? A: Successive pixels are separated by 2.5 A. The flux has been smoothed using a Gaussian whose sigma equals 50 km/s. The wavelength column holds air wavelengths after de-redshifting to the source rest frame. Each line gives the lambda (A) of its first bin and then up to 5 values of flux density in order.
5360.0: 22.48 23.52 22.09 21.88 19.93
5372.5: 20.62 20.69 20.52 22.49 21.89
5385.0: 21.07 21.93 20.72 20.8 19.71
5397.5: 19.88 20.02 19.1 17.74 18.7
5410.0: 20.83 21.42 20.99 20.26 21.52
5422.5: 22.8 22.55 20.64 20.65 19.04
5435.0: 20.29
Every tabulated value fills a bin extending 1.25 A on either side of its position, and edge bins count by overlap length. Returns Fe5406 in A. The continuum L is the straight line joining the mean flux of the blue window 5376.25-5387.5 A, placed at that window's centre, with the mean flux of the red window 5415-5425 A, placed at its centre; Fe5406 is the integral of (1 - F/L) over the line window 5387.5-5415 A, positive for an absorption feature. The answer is 2.0 A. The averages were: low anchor 21.5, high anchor 21.6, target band 20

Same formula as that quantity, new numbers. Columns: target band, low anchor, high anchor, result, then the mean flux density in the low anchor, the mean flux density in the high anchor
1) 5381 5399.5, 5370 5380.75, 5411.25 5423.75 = 0.2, 20.9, 21.4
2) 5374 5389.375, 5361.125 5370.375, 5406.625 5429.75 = 0.2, 22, 21.1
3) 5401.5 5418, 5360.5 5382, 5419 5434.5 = 1.1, 21.5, 21.2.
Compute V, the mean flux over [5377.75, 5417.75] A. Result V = 20.5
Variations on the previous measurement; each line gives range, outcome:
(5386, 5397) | 20.7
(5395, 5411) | 19.4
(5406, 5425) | 21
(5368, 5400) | 20.8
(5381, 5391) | 21.4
